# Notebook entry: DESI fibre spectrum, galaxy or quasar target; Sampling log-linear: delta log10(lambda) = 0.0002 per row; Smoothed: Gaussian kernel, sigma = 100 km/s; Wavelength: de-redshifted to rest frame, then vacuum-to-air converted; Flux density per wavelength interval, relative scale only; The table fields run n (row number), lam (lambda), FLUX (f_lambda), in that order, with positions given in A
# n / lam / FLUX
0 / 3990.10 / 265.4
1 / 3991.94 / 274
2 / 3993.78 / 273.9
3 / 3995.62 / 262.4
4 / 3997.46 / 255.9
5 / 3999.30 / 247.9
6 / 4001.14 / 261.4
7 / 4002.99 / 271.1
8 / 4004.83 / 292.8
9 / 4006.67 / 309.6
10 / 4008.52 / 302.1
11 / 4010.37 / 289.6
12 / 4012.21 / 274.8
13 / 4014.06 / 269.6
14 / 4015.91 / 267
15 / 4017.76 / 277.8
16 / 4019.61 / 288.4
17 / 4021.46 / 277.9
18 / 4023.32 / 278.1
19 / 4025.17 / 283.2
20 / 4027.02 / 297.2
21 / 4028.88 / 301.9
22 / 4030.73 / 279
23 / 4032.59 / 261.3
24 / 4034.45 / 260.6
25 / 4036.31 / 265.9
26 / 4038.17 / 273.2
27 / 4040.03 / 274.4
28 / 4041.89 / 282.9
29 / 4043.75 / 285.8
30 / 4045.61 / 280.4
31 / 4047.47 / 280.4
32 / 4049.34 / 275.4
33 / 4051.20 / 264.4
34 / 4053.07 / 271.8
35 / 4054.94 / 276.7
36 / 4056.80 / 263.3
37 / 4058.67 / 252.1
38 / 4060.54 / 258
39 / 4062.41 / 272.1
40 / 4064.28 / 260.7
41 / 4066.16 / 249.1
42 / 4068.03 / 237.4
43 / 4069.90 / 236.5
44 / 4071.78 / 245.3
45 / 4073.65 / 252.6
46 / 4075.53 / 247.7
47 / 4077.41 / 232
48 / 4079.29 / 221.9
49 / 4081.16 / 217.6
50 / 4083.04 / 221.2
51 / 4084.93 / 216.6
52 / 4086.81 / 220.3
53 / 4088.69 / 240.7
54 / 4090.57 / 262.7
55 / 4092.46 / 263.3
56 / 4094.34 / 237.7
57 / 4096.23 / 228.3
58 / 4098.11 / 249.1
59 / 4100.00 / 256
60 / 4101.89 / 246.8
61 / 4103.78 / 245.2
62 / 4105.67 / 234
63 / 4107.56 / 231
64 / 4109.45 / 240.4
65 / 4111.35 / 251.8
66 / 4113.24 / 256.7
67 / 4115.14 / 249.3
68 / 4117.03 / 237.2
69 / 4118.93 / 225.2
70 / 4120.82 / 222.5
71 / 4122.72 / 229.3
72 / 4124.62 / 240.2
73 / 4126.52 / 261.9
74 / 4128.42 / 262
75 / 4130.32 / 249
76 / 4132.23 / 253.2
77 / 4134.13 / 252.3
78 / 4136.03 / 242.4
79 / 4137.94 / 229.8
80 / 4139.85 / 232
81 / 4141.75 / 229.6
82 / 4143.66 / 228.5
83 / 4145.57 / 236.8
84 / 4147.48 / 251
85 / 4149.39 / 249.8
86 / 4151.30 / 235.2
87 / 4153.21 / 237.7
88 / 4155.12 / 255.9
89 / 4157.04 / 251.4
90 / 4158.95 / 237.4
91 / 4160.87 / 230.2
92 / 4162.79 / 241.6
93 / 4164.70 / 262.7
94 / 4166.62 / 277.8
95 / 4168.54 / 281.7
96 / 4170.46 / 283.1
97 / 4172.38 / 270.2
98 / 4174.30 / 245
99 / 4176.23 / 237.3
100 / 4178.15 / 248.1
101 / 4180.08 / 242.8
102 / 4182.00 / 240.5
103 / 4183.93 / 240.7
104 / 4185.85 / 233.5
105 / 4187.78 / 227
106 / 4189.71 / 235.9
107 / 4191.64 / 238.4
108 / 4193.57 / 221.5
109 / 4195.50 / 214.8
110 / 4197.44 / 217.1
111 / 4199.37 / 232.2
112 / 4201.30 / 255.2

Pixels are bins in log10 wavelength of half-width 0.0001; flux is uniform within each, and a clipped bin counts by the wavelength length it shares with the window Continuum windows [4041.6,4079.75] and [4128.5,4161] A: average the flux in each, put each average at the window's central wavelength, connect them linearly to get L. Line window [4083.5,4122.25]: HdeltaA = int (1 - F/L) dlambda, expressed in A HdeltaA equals 1.6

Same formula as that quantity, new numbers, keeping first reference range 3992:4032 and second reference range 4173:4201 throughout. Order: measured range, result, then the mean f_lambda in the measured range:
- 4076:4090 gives 1.9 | 226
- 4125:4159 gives 0.3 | 244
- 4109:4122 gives 0.6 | 240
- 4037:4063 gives -0.3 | 272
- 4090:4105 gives 0.5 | 248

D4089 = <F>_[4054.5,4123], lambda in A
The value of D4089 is 243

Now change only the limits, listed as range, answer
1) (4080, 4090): 225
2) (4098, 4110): 243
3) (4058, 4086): 241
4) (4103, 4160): 242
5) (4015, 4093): 261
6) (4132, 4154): 239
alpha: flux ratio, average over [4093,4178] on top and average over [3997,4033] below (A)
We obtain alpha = 0.88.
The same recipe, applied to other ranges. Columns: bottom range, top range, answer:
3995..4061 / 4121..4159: 0.88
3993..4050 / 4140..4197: 0.88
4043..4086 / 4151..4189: 0.99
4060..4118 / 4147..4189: 1.03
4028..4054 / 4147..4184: 0.91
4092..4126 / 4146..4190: 1.03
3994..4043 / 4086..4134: 0.88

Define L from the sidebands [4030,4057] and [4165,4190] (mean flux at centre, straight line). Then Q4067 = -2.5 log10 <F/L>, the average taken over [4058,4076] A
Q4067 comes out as 0.08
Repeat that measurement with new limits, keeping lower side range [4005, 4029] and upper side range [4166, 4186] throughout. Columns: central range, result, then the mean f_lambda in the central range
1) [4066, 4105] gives 0.14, 239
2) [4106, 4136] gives 0.09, 244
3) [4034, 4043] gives 0.04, 272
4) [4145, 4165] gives 0.06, 244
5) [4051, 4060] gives 0.05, 265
